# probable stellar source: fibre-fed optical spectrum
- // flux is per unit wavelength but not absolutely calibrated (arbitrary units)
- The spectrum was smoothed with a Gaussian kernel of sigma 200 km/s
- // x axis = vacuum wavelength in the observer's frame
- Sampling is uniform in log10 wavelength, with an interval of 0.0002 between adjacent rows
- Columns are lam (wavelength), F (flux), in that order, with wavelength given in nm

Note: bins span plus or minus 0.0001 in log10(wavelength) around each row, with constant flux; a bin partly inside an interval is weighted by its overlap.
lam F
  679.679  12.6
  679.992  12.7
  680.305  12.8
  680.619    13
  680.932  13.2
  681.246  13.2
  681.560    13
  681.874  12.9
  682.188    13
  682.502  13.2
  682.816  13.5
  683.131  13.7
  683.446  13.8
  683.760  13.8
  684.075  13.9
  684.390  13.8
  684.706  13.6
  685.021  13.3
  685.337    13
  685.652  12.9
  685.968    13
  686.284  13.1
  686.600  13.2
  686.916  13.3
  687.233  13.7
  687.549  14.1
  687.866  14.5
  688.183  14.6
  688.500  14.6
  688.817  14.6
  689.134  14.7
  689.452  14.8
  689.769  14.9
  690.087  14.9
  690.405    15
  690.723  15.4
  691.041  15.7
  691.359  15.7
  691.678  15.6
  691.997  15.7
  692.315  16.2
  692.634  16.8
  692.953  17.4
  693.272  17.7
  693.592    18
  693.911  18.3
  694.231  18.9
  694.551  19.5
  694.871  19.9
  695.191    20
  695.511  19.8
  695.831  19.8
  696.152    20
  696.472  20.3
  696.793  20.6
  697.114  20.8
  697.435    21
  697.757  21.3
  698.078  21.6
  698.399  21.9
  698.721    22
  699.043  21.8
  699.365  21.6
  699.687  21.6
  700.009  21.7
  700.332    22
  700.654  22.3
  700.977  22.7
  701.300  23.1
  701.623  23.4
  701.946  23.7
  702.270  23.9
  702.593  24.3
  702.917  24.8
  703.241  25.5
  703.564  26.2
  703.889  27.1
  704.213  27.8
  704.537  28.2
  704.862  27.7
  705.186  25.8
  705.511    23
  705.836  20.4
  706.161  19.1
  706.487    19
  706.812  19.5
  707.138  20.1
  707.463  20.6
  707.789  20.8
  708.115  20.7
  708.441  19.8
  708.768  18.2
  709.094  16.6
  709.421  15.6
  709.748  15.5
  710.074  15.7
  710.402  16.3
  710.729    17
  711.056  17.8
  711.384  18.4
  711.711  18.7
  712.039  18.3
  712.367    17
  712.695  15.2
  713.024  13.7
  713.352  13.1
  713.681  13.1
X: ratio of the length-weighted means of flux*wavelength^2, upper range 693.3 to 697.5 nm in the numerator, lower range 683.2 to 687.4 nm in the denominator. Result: 1.51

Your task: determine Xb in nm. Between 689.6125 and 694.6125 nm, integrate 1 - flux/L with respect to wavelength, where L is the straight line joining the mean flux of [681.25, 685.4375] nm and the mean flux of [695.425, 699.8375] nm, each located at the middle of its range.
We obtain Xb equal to 0.43 nm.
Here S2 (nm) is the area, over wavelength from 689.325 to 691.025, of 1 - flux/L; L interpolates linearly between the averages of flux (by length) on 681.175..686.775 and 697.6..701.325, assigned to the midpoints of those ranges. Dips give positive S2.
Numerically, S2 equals 0.17 nm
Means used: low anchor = 13.3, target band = 15.1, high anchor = 21.9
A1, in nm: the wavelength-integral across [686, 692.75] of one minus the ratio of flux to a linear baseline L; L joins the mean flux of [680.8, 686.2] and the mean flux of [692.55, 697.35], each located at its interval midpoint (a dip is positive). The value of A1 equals 0.662 nm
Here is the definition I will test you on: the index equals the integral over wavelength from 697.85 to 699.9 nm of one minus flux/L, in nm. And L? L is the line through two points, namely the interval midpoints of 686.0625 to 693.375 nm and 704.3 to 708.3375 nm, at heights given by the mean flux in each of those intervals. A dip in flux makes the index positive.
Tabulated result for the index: -0.30 nm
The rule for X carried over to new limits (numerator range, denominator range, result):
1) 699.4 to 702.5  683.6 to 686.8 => 1.78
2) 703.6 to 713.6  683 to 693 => 1.43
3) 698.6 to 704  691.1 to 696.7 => 1.31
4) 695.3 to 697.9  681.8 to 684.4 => 1.57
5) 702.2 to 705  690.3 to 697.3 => 1.49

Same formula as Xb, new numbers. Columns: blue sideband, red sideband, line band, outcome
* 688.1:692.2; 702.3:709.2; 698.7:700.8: -0.22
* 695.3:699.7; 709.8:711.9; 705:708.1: -0.42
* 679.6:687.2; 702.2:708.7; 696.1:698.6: -0.19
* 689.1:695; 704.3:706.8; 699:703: -0.35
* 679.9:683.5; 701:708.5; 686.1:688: 0.23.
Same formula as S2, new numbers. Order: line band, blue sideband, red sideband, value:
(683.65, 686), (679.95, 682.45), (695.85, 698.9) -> 0.21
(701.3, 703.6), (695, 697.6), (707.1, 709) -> -0.49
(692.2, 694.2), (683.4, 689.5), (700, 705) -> 0.10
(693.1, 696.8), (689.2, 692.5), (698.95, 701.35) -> -0.20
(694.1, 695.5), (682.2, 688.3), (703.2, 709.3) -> -0.17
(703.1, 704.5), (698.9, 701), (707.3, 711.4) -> -0.45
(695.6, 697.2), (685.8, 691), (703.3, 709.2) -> -0.21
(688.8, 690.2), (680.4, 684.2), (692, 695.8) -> 0.14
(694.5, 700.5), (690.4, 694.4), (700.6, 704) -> -0.10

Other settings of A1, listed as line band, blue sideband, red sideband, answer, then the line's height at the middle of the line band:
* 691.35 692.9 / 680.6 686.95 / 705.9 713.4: -0.14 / 14.8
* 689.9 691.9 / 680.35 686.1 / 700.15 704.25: 0.27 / 17.7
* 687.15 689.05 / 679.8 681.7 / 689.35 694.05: 0.09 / 15.1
